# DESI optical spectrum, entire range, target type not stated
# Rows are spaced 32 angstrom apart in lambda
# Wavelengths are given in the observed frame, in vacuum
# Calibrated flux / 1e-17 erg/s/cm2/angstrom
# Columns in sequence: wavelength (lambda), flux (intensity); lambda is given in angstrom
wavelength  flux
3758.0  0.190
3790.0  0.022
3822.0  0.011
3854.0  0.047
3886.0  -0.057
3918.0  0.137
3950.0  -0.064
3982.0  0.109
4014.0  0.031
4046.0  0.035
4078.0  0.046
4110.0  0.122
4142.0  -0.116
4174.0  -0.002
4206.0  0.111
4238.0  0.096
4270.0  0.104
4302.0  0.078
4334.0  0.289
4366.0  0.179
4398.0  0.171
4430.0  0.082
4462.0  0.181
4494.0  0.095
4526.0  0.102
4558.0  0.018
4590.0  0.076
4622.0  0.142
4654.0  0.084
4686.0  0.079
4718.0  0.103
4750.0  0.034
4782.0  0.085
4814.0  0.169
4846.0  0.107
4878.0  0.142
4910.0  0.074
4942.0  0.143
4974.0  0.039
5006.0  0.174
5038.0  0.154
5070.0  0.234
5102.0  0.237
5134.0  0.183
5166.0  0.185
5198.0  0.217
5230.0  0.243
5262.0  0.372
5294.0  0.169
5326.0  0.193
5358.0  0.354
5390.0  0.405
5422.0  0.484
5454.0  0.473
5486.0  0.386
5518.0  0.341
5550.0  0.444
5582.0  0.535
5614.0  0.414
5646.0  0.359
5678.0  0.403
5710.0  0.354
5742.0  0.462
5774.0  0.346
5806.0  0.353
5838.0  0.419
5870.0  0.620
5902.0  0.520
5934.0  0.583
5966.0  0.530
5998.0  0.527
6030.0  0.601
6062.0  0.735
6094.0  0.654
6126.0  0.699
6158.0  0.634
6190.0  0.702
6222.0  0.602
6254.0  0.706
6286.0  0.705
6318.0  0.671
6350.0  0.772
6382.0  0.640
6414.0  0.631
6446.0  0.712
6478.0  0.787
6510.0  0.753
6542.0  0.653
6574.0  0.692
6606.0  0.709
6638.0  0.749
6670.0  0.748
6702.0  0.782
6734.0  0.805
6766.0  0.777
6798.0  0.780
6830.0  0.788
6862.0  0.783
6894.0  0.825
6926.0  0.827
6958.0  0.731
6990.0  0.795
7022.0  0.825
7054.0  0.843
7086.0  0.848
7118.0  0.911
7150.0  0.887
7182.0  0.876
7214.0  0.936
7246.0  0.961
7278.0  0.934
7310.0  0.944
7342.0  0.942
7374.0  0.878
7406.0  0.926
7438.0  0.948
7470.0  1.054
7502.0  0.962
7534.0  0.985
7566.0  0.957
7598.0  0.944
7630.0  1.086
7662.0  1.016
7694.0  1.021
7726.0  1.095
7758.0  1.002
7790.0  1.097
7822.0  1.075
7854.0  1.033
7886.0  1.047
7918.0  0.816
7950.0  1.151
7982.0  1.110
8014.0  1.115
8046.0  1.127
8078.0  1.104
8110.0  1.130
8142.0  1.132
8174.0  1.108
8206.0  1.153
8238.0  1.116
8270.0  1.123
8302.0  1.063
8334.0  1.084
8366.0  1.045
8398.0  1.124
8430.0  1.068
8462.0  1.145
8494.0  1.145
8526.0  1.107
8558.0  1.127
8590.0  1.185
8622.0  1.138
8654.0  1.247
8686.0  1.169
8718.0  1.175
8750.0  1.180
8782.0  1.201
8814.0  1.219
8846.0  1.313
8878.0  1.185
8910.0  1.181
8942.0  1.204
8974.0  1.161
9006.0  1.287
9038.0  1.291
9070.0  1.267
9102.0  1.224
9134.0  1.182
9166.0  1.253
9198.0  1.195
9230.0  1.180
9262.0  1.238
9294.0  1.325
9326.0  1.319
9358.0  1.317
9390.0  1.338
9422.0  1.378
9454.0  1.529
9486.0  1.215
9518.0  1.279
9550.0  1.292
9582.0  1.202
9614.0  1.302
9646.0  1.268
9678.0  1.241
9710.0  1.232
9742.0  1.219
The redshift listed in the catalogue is 0.343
